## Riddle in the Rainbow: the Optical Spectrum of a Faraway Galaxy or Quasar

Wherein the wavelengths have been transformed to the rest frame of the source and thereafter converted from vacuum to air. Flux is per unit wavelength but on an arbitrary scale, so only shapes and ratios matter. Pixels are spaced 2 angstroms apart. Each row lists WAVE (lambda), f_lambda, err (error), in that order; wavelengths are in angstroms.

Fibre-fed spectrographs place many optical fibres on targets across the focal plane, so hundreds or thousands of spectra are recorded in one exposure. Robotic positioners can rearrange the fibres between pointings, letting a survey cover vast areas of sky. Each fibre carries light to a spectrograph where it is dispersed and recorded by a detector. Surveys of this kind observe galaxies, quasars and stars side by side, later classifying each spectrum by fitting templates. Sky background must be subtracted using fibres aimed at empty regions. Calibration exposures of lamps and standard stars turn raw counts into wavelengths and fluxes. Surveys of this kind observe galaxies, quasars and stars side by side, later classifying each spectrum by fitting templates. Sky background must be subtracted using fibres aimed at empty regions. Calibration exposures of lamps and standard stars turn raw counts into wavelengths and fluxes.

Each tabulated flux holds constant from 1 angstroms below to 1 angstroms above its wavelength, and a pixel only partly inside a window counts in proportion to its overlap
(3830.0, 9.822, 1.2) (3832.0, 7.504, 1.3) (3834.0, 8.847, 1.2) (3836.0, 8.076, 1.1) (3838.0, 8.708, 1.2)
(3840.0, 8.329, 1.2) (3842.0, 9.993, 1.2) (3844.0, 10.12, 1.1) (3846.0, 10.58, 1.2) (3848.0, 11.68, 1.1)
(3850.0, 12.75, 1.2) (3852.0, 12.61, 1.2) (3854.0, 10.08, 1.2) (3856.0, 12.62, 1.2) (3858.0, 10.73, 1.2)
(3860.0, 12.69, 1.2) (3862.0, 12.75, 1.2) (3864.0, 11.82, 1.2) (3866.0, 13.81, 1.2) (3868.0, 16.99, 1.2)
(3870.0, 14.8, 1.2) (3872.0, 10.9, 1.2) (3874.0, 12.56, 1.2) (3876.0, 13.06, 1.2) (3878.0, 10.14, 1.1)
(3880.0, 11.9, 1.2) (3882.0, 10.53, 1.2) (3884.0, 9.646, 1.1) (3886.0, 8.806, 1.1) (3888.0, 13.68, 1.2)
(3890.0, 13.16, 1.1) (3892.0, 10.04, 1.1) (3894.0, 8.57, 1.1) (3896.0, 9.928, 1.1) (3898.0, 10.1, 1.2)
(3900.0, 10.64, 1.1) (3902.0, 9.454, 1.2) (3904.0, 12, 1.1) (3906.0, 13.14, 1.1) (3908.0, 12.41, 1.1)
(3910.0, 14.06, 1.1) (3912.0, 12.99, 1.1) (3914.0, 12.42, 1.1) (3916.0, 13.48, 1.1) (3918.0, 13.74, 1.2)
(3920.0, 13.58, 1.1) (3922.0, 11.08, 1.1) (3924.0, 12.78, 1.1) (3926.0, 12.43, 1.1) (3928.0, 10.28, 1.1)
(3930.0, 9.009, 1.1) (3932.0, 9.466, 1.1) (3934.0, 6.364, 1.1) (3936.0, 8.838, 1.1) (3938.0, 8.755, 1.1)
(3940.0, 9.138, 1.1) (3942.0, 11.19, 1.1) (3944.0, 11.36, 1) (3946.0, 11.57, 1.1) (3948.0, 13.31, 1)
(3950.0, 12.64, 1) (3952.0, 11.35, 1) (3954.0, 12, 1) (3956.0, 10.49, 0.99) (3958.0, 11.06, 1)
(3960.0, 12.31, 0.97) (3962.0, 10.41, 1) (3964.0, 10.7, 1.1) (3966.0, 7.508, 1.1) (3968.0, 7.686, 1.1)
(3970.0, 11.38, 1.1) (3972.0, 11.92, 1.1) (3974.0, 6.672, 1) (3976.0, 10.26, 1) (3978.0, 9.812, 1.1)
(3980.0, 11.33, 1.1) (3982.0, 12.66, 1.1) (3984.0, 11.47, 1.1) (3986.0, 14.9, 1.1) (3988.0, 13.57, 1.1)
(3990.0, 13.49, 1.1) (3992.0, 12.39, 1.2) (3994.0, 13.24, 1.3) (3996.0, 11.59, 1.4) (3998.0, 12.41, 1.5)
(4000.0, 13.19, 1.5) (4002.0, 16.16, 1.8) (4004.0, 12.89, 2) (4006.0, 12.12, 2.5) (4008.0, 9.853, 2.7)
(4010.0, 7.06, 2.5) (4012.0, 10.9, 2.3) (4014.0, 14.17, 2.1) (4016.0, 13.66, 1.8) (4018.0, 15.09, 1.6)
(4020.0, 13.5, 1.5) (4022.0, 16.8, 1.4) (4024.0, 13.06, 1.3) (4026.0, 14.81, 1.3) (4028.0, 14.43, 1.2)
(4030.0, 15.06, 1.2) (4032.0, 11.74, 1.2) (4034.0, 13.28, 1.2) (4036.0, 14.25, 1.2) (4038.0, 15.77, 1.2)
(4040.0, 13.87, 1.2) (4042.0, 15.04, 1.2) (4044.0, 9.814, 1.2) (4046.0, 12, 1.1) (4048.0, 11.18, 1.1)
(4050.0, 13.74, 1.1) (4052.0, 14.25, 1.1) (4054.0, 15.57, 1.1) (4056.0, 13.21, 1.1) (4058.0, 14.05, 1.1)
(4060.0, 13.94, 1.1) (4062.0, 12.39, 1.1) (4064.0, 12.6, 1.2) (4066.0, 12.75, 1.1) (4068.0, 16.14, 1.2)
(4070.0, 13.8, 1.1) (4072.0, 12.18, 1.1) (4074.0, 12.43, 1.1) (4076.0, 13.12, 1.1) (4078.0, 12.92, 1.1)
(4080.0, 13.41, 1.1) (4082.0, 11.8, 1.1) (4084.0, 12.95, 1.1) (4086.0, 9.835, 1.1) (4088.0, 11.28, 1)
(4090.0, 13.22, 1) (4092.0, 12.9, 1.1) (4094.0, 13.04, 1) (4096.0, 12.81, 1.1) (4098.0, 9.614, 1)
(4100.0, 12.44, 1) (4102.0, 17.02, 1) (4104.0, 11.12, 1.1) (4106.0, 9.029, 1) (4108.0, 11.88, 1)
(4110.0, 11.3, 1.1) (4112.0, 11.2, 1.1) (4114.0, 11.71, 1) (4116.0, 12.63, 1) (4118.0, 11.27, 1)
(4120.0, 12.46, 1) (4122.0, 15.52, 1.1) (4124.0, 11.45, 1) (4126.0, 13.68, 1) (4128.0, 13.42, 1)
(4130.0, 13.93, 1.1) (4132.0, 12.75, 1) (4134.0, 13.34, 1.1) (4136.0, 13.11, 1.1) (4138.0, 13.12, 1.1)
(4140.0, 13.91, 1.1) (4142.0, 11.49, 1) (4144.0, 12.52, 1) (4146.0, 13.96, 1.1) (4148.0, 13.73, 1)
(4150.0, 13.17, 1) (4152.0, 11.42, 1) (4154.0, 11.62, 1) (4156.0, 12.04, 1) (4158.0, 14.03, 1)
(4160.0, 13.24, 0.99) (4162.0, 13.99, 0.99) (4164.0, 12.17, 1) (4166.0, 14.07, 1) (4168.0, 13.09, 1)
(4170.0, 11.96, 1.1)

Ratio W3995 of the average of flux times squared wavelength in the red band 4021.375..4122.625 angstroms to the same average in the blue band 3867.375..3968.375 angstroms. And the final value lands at 1.24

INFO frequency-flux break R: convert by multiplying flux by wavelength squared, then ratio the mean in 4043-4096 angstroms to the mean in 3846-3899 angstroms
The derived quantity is 1.2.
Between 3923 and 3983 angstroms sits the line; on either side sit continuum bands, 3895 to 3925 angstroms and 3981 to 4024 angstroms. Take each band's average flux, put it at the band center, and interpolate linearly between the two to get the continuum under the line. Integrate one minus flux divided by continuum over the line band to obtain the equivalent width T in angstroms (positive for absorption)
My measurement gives 9.6 angstroms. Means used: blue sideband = 12.1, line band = 10.5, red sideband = 12.9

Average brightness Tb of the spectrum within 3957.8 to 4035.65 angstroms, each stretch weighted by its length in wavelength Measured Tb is 12.2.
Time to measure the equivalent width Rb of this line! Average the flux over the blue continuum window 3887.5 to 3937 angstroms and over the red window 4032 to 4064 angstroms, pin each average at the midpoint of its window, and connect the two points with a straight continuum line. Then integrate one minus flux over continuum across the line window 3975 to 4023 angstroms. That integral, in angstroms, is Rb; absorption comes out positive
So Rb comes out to 0.2 angstroms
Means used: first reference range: 11.3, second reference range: 13.4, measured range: 12.6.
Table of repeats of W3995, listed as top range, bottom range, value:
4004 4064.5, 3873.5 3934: 1.24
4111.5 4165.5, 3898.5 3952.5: 1.26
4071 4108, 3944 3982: 1.22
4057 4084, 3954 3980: 1.37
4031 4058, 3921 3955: 1.32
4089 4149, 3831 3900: 1.29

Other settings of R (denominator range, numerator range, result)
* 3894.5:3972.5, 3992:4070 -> 1.26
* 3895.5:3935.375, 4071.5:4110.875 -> 1.16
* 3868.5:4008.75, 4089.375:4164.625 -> 1.22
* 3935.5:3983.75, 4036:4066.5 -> 1.32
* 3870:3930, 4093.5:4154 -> 1.21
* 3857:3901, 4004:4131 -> 1.21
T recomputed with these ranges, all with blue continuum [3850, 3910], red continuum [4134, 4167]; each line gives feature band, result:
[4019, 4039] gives -2.9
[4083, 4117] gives 2.0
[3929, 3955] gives 3.6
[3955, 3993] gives 3.6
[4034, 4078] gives -3.0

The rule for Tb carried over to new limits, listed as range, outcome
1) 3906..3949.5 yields 11.4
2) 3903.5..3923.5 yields 12.9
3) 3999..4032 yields 13.2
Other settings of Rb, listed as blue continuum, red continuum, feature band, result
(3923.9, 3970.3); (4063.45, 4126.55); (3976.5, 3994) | -2.3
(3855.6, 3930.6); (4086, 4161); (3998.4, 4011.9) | 0.4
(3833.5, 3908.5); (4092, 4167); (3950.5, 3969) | 2.1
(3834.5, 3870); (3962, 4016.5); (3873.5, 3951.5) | 1.9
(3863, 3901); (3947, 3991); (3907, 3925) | -2.3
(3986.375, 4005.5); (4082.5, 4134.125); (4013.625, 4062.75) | -3.3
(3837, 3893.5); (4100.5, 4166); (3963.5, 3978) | 3.2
